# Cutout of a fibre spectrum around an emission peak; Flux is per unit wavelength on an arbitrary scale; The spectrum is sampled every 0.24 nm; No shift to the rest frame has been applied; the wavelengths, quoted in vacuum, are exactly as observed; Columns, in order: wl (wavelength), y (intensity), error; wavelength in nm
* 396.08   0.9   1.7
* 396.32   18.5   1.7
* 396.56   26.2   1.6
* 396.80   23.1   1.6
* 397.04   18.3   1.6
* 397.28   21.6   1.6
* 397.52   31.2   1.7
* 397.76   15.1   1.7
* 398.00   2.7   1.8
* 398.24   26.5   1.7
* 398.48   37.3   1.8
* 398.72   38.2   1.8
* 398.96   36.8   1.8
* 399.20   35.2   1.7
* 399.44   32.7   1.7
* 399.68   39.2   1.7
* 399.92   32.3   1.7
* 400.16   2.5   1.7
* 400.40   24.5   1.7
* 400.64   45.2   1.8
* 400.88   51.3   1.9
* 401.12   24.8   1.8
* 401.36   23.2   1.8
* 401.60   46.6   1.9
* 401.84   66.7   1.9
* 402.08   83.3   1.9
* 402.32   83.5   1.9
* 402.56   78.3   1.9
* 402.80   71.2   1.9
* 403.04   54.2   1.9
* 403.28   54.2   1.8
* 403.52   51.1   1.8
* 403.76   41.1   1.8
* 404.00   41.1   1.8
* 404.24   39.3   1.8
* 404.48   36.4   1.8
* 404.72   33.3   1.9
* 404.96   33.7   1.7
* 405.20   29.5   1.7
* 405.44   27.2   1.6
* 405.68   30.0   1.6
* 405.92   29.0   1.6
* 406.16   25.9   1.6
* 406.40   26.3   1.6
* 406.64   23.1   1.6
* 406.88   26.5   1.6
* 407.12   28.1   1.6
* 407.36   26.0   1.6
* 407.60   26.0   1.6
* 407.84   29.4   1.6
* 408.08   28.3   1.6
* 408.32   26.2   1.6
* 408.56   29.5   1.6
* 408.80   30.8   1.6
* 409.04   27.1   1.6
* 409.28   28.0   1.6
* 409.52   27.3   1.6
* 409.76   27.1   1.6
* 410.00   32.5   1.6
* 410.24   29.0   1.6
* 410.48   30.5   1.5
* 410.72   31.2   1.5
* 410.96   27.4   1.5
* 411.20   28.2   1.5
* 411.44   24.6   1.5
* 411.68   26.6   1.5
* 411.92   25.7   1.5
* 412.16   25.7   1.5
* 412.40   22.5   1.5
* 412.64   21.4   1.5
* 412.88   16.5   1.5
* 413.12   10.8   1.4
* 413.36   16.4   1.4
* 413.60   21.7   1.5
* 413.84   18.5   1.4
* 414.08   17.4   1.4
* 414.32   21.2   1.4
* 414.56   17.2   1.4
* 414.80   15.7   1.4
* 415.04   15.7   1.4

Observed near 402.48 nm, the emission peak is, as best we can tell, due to Lyman alpha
